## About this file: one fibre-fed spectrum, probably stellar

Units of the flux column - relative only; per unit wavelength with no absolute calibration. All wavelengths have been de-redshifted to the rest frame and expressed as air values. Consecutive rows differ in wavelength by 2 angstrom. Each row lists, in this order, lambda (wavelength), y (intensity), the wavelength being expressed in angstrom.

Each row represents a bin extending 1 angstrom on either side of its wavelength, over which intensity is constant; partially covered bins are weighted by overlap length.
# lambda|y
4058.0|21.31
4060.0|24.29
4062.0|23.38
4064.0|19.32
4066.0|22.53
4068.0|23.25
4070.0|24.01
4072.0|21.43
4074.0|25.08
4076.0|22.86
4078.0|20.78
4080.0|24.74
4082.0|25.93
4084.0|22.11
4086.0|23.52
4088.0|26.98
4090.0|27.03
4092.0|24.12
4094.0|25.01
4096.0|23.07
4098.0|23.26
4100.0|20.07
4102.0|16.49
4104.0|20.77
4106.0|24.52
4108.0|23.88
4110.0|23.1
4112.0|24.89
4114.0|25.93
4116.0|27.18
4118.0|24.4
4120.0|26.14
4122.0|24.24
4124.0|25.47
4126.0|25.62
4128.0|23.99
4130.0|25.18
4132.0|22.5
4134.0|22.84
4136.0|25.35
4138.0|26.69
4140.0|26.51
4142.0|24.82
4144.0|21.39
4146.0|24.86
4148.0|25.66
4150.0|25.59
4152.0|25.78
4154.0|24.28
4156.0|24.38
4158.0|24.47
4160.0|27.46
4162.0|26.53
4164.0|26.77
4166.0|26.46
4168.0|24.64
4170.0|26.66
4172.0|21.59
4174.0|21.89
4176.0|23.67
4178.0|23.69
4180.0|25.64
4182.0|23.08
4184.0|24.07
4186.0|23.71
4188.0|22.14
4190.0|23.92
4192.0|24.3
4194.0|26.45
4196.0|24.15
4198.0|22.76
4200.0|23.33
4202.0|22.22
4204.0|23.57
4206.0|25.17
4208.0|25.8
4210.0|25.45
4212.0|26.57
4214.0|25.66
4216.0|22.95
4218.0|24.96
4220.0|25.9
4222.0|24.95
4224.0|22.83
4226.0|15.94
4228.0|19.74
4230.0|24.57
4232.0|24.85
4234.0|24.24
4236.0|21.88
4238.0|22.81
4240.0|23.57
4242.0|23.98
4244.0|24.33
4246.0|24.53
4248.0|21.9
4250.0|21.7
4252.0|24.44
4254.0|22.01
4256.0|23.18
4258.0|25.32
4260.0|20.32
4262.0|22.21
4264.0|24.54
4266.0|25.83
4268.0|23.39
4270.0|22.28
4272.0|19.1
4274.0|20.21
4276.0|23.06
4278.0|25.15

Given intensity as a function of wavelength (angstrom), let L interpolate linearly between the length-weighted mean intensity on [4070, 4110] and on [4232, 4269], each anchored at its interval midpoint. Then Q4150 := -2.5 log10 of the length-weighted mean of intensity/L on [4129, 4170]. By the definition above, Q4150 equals -0.08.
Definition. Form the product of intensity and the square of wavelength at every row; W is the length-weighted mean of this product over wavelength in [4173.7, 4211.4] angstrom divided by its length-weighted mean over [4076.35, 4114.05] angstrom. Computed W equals 1.08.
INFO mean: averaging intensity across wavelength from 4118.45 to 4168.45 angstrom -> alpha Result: 25.1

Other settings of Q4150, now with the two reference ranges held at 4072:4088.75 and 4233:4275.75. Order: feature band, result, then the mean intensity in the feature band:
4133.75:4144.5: -0.061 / 24.9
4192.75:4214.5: -0.065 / 24.6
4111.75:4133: -0.065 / 25.1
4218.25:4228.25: 0.040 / 22.3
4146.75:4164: -0.095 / 25.6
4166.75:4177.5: -0.019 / 23.8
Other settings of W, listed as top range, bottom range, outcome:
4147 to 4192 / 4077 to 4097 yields 1.05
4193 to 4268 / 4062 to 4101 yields 1.08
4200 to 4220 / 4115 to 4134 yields 1.04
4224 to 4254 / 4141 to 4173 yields 0.94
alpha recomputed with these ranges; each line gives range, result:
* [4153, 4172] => 25.5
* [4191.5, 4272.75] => 23.5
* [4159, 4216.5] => 24.5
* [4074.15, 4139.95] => 24.1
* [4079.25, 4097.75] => 24.7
